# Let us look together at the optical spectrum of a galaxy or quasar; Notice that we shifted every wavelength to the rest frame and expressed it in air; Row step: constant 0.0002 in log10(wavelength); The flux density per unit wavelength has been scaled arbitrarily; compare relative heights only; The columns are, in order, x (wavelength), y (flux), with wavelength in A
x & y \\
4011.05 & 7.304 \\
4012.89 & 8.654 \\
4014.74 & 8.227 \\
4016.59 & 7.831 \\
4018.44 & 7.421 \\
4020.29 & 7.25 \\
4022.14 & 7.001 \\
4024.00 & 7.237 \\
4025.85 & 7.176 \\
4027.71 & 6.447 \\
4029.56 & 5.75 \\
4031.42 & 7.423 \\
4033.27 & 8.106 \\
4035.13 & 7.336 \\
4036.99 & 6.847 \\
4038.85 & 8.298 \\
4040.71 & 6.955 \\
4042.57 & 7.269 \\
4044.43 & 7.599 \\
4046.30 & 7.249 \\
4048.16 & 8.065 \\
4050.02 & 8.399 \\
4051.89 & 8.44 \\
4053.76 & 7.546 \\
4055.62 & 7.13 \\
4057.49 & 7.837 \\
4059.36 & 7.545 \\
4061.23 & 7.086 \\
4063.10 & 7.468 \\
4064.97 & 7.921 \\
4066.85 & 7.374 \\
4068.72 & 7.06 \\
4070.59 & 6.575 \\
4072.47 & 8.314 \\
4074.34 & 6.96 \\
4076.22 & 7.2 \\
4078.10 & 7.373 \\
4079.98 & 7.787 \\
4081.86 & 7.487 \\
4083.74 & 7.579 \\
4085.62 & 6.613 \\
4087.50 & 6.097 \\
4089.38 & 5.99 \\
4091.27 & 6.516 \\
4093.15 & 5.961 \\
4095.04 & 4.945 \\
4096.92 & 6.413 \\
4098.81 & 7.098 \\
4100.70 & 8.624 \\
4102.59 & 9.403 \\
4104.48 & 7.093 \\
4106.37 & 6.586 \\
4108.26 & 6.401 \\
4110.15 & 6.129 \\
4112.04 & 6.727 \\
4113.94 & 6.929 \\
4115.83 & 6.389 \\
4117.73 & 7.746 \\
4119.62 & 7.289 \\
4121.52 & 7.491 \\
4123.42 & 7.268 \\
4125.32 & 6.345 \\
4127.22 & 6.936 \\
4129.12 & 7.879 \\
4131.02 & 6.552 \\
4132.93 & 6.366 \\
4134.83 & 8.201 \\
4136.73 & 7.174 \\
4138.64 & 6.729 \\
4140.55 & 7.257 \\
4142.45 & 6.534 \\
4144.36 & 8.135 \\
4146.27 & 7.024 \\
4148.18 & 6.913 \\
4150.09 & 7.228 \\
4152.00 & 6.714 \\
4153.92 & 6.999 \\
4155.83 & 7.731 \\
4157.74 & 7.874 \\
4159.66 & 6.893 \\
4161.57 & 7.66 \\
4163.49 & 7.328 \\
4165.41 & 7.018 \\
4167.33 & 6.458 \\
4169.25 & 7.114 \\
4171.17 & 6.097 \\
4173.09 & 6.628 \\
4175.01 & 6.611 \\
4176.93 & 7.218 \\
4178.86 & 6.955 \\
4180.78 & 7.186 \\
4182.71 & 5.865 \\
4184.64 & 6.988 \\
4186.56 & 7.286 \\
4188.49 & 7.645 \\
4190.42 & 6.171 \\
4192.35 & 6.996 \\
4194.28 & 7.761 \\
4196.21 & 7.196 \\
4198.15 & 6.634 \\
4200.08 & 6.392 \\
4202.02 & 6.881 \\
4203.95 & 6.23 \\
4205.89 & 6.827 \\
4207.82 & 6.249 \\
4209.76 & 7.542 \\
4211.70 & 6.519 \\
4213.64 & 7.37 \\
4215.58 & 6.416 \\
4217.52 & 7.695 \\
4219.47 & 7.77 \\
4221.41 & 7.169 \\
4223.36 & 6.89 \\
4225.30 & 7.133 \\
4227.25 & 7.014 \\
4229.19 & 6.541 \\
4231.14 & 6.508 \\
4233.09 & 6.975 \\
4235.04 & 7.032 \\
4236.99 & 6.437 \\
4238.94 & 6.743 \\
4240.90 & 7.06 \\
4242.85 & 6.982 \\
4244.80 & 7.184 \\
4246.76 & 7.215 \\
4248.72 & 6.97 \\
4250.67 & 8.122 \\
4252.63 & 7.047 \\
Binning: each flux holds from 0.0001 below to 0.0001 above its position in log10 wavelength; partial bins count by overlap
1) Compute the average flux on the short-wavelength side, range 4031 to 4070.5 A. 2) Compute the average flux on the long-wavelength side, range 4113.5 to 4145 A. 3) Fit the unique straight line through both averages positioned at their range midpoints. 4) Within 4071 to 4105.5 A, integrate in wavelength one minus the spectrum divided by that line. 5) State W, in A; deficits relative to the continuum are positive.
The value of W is 1.29 A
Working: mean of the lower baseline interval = 7.55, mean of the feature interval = 7.07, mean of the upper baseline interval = 7.13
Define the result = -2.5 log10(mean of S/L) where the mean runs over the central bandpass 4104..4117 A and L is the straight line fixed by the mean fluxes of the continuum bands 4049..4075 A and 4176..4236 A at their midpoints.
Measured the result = 0.11 mag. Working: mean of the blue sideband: 7.56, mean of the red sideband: 6.94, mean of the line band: 6.61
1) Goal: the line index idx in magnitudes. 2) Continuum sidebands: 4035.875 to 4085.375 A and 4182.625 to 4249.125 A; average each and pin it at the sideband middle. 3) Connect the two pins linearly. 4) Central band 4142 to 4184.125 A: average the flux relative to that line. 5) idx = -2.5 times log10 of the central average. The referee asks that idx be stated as 0.018 mag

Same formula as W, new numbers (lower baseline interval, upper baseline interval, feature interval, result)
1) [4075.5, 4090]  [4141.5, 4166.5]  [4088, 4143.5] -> 1.6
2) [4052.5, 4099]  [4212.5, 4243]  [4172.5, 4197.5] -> 0.1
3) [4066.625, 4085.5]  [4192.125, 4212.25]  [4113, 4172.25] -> -0.2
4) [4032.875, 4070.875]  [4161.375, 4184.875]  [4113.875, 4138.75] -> 0.0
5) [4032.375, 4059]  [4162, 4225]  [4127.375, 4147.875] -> 0.1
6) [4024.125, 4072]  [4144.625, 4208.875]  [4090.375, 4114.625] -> 1.3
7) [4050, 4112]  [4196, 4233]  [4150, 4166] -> -0.6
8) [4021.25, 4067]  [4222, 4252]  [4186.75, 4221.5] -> 0.4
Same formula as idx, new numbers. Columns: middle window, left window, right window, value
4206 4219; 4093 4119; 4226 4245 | -0.02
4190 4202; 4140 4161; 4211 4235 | 0.03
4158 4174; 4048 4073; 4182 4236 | 0.03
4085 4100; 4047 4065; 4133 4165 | 0.21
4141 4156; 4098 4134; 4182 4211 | -0.02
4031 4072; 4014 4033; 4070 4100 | -0.08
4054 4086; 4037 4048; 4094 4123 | -0.02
